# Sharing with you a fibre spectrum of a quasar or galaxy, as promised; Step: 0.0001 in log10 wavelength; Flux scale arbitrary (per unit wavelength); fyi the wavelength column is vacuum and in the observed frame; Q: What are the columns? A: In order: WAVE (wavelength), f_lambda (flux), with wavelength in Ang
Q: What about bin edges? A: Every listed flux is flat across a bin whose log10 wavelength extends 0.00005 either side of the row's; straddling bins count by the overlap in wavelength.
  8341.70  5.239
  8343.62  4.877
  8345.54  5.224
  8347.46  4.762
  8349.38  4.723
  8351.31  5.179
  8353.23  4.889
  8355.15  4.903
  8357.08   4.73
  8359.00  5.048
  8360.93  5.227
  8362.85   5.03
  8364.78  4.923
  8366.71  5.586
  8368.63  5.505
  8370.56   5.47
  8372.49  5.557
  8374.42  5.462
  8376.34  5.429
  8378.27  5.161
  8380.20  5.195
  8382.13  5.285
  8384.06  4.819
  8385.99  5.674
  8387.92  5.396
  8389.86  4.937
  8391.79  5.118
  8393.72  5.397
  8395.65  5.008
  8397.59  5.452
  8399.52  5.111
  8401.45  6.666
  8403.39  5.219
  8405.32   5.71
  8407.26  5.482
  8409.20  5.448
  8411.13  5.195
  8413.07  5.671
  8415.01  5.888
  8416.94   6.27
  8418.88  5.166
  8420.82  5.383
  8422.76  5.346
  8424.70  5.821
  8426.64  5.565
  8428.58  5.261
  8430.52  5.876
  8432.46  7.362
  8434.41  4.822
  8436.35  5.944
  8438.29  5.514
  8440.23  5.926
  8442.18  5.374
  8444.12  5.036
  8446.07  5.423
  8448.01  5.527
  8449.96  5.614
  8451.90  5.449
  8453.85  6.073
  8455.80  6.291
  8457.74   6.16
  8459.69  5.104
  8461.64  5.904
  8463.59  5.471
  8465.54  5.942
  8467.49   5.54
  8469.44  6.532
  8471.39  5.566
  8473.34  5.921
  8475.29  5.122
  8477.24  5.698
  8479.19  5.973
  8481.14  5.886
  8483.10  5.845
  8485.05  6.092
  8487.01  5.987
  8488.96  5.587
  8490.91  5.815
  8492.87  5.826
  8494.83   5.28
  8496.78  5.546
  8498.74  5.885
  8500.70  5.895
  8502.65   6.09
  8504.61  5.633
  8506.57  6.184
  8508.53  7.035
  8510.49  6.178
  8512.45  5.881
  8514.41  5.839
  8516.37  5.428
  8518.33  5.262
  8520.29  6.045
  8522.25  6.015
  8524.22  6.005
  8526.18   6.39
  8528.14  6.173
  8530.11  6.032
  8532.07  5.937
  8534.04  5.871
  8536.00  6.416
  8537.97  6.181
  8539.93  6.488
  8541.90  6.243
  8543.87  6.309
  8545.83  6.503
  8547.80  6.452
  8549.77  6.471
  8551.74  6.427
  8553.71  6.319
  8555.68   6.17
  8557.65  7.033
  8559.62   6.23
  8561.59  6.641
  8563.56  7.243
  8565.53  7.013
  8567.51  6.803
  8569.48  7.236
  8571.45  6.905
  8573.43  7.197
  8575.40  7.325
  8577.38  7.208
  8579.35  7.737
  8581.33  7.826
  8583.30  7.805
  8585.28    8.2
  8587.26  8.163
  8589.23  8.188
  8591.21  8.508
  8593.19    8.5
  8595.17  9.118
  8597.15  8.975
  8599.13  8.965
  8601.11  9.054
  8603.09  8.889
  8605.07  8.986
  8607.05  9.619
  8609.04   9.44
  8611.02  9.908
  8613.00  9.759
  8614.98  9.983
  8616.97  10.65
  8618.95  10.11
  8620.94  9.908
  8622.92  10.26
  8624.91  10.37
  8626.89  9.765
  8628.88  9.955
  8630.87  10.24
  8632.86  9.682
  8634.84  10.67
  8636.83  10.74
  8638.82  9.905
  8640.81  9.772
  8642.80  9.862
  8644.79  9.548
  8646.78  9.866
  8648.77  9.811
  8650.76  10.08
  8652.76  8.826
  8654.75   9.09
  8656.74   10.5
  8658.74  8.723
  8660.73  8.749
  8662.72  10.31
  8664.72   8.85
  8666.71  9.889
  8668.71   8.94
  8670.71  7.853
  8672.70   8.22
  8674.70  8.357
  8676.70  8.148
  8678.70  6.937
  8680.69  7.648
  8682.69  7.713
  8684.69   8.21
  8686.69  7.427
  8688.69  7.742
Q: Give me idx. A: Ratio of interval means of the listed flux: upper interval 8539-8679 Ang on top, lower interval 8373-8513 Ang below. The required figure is 1.5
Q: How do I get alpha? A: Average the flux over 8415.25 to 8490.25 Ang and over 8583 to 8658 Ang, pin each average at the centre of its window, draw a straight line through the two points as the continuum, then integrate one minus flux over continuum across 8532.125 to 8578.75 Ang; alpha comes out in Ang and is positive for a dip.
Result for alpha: 8.2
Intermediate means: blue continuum 5.72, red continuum 9.53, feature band 6.63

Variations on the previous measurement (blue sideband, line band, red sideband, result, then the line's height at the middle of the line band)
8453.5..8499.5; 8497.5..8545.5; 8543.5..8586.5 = 2.5 Ang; 6.39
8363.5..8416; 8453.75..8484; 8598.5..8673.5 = 4.2 Ang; 6.76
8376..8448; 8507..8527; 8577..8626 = 3.9 Ang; 7.48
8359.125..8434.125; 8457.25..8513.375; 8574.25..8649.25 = 9.5 Ang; 7.04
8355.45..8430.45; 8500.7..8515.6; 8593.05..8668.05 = 2.7 Ang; 7.47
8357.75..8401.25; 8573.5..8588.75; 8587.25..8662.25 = 1.9 Ang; 8.82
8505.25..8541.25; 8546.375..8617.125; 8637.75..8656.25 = -1.1 Ang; 7.77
